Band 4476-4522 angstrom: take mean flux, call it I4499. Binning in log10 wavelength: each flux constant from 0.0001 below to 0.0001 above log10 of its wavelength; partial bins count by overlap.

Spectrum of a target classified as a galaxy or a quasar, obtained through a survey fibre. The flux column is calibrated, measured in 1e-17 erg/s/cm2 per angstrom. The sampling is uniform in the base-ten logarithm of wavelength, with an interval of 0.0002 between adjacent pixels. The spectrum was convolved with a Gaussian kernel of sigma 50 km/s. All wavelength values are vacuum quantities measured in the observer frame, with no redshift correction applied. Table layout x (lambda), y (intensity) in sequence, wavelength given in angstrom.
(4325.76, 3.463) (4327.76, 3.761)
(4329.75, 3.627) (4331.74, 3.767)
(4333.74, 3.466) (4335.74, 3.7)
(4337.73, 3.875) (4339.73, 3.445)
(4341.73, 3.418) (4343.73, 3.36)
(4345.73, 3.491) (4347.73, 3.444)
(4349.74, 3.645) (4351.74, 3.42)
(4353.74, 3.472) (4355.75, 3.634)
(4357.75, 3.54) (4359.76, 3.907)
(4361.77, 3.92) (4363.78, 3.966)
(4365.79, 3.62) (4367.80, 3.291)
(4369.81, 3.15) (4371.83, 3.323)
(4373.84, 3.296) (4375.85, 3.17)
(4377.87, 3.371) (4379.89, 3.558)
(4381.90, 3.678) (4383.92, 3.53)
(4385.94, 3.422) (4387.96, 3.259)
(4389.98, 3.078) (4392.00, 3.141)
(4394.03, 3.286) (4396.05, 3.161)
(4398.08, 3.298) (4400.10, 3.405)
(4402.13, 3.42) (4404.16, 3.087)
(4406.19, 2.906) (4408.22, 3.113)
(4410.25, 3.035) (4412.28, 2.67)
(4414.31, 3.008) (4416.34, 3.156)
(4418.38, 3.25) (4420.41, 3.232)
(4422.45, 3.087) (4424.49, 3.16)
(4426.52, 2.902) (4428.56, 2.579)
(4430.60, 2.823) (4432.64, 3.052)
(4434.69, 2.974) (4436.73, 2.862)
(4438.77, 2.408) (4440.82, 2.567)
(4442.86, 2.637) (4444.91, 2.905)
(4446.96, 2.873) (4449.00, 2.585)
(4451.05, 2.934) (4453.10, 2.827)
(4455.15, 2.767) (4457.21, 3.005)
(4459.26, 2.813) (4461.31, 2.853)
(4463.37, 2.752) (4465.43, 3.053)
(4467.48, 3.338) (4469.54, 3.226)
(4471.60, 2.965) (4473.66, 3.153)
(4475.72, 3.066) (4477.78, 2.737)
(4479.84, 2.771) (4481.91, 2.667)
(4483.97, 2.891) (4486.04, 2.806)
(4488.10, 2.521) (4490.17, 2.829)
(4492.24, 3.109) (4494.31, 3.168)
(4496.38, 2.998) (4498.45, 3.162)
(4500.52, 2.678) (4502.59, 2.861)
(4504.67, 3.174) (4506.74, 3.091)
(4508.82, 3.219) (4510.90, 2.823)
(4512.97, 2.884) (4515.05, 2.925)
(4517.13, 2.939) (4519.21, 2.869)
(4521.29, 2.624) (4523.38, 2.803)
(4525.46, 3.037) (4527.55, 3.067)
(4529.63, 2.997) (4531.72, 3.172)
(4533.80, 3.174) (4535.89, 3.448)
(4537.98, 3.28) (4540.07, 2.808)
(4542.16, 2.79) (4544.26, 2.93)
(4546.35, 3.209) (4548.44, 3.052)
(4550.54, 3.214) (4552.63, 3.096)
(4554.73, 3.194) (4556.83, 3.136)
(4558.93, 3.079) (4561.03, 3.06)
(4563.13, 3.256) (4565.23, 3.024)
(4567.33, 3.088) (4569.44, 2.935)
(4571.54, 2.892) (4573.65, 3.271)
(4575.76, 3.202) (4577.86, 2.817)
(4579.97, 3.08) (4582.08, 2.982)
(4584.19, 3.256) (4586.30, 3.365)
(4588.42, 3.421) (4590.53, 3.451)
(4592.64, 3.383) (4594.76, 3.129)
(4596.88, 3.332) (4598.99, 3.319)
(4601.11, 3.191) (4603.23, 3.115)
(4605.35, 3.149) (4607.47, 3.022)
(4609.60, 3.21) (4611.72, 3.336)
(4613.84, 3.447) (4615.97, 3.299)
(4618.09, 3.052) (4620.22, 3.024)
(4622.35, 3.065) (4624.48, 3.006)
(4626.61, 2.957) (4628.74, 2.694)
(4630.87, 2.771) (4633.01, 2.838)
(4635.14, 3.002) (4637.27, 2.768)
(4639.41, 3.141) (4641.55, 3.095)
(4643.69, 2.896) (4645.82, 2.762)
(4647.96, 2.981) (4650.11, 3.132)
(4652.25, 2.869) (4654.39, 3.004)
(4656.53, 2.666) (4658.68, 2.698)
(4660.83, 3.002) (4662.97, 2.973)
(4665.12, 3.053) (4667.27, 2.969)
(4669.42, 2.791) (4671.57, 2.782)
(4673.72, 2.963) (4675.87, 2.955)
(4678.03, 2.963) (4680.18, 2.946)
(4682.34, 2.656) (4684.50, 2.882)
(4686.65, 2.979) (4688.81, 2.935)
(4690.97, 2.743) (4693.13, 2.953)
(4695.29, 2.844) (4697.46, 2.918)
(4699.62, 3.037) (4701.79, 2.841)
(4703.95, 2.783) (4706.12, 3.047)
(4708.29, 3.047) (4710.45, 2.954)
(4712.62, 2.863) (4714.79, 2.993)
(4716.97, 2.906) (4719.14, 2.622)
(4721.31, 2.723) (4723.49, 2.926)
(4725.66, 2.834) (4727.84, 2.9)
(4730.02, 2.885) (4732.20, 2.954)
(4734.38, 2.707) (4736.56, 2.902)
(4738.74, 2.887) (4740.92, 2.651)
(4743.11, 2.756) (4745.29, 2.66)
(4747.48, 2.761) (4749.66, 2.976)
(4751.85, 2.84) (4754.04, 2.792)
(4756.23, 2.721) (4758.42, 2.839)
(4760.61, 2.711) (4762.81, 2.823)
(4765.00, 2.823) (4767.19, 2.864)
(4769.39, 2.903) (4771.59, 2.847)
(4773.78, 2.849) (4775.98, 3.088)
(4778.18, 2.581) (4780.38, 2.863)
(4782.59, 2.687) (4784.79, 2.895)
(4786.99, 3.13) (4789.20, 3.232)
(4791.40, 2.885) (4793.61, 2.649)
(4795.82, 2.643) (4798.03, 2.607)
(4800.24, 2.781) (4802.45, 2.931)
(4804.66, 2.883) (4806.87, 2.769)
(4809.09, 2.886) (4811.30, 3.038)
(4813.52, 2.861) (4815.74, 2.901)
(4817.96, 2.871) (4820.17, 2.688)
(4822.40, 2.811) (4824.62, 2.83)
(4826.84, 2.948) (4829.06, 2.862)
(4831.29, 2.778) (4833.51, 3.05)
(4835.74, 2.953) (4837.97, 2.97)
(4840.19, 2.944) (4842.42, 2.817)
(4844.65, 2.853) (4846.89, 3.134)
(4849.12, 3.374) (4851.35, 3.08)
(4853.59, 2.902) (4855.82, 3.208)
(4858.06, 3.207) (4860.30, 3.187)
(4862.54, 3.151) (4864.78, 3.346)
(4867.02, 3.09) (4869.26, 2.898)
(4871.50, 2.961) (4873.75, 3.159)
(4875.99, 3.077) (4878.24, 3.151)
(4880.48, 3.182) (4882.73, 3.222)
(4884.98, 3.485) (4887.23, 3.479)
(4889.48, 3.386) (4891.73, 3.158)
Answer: 2.9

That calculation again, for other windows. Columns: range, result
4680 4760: 2.85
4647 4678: 2.92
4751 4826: 2.84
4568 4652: 3.09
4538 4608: 3.13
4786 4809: 2.85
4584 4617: 3.28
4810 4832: 2.86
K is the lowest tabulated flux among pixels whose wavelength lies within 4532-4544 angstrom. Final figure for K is 2.79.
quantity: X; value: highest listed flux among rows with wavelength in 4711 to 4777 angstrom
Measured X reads 3.088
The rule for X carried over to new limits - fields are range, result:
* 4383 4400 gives 3.53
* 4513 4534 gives 3.174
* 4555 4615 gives 3.451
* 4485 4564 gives 3.448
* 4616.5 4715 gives 3.141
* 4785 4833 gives 3.232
